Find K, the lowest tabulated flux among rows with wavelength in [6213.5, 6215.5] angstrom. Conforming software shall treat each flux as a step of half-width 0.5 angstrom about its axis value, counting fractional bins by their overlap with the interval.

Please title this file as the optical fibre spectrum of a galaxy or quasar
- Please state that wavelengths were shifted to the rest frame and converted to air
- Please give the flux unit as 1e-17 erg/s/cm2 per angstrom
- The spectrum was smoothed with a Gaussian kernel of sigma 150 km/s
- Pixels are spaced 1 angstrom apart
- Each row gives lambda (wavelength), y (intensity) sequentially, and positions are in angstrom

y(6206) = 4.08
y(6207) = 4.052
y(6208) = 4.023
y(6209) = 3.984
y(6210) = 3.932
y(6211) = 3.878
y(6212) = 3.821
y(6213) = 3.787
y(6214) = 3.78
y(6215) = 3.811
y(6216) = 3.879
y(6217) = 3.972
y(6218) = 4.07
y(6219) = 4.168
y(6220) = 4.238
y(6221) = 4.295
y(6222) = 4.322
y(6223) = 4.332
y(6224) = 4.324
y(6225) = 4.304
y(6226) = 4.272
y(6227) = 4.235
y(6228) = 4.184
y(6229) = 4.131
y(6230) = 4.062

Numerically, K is 3.78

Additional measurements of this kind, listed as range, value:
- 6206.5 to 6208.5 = 4.023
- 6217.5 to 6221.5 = 4.07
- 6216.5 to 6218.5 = 3.972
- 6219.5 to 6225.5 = 4.238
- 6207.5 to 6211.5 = 3.878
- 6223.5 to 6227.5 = 4.235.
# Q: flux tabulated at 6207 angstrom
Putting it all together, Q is 4.052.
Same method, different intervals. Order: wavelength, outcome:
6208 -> 4.023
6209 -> 3.984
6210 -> 3.932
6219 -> 4.168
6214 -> 3.78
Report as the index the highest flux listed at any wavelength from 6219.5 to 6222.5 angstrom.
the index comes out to 4.322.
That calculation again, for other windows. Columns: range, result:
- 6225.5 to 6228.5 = 4.272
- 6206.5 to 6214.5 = 4.052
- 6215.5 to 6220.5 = 4.238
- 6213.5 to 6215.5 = 3.811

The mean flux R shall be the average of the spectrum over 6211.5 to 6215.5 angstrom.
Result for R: 3.8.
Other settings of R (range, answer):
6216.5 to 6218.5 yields 4.02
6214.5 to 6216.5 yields 3.84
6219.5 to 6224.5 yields 4.3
